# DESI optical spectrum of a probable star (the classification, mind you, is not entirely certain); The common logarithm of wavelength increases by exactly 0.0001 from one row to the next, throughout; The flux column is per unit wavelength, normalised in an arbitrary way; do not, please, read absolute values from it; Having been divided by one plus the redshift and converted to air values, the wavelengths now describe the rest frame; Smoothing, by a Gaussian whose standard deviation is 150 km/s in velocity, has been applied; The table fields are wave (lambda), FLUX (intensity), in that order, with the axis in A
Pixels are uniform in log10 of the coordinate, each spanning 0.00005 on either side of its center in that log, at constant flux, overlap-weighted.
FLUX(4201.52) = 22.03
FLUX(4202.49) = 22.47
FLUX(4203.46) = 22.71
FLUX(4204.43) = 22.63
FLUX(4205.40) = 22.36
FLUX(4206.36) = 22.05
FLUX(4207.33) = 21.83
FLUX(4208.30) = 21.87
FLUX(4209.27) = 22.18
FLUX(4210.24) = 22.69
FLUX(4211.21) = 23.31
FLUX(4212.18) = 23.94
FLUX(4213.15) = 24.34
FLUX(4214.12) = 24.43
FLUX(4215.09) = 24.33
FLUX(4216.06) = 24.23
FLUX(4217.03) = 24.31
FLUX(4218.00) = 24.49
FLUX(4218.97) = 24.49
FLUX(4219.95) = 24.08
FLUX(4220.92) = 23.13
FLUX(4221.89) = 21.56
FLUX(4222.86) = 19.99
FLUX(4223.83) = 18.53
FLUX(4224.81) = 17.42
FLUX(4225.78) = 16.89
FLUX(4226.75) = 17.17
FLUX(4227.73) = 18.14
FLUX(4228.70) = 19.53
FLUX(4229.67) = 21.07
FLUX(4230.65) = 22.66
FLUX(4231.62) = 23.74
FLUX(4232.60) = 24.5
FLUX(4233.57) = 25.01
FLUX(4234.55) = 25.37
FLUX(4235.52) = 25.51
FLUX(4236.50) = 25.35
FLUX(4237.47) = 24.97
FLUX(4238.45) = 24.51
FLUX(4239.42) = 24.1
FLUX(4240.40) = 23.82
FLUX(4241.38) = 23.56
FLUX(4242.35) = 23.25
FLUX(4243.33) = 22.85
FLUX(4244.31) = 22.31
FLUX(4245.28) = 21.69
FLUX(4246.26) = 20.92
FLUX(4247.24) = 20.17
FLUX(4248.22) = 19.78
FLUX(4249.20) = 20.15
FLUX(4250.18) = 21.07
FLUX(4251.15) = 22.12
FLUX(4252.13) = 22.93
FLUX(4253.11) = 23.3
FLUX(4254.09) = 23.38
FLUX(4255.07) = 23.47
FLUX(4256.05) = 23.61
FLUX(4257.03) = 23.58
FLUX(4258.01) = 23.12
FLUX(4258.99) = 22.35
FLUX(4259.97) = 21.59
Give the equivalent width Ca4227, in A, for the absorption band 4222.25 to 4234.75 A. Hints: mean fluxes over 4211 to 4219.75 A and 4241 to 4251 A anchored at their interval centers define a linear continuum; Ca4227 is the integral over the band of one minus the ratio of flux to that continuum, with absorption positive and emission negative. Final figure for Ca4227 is 1.3 A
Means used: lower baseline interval 24.2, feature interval 20.7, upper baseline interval 21.6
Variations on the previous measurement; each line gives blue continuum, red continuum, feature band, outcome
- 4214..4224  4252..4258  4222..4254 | 1.8 A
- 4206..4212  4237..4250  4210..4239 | -0.3 A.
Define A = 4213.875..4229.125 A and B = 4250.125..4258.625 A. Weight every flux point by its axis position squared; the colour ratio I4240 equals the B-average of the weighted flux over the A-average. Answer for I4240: 1.10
